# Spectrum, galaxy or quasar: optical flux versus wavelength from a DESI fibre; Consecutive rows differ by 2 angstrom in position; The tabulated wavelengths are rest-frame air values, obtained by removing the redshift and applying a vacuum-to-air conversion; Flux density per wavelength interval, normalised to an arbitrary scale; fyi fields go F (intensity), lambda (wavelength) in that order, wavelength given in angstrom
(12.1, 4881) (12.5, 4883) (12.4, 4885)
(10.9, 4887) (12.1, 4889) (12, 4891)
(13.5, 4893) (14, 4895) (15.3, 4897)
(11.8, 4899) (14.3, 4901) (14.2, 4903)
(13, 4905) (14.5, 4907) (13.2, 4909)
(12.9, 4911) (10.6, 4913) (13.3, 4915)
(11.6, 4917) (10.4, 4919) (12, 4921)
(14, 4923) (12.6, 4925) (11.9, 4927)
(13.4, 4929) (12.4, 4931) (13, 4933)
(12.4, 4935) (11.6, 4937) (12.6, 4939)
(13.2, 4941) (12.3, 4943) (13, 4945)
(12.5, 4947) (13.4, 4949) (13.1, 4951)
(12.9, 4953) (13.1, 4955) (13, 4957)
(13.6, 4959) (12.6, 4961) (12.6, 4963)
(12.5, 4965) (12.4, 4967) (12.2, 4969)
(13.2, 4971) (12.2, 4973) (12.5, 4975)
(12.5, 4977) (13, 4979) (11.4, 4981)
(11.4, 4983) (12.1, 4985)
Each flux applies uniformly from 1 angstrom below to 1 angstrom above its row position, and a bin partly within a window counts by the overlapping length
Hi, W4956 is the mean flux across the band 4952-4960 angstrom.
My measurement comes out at 13.2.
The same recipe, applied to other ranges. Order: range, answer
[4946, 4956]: 13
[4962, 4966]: 12.6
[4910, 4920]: 11.8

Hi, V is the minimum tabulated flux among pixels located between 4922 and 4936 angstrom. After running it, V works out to 11.9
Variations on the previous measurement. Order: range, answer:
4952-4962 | 12.6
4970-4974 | 12.2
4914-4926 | 10.4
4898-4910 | 11.8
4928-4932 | 12.4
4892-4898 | 13.5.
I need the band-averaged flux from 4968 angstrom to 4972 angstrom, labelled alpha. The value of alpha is 12.7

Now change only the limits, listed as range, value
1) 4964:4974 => 12.5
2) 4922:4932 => 12.9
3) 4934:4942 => 12.4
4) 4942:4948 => 12.6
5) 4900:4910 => 13.8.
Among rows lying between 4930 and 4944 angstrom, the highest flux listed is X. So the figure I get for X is 13.2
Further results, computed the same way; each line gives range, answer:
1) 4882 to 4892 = 12.5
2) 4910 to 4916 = 13.3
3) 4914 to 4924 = 14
